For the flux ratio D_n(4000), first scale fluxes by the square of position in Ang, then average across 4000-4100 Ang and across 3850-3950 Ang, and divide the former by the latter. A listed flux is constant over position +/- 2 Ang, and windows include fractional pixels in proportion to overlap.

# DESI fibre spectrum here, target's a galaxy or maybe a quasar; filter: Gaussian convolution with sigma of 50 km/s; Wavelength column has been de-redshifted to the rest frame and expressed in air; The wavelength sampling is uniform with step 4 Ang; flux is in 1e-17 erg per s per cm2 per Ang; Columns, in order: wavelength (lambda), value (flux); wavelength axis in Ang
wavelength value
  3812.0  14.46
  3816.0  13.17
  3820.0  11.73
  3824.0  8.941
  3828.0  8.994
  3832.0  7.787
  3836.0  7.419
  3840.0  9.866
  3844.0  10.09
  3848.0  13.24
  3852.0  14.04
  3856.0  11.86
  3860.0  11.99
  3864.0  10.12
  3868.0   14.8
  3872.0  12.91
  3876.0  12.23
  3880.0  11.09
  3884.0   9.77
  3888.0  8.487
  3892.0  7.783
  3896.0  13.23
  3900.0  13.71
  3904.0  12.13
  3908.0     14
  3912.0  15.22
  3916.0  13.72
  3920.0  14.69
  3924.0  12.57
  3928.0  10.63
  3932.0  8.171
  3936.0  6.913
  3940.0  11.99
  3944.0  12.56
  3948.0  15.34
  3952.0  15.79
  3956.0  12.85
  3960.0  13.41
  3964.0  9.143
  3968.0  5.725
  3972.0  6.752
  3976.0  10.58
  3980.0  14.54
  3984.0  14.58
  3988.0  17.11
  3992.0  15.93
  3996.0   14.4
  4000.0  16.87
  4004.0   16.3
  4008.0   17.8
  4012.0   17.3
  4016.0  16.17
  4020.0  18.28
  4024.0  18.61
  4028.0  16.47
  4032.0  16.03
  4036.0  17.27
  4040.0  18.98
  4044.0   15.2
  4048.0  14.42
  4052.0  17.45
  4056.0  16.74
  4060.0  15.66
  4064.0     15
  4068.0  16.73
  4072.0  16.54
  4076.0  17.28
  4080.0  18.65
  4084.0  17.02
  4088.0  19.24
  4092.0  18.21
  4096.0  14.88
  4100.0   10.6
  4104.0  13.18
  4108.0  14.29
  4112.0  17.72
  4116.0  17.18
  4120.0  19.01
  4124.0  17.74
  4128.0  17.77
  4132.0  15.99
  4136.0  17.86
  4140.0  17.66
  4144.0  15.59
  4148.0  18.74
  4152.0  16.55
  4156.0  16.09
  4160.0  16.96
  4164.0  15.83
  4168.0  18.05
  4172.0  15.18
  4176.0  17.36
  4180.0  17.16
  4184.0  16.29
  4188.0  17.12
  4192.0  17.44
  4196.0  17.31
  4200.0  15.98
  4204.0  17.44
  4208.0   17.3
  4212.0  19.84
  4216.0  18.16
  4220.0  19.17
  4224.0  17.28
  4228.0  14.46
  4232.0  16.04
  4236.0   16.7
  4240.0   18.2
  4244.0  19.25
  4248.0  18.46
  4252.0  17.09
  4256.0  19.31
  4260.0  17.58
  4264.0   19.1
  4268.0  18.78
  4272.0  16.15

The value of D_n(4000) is 1.5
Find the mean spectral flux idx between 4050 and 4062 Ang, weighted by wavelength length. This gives 16.6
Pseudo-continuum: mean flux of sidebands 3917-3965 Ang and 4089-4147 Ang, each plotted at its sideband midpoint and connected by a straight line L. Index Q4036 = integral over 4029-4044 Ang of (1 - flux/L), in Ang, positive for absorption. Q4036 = -2.78 Ang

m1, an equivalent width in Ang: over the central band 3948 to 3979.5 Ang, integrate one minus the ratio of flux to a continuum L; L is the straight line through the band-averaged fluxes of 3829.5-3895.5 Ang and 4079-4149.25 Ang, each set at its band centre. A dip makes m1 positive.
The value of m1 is 4.97 Ang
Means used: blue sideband 10.9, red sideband 16.7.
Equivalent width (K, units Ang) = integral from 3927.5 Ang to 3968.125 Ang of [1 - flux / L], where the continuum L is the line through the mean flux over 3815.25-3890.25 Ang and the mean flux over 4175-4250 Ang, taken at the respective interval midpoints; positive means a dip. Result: 3.99 Ang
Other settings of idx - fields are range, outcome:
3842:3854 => 12.5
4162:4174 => 16.4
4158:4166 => 16.4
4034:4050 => 16.5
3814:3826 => 11.3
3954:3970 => 10.3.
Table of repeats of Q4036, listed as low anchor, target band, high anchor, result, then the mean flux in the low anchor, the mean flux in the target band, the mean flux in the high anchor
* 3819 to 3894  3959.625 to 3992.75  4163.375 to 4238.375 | 3.0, 10.7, 11.8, 17.1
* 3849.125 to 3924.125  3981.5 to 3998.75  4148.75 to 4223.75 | -1.9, 12.3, 15.5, 17.2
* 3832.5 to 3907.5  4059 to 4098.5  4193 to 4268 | -4.8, 11.4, 16.9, 17.7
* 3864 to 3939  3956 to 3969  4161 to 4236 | 2.6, 11.7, 10.2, 17.1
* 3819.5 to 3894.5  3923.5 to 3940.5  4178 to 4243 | 3.4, 10.7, 9.66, 17.3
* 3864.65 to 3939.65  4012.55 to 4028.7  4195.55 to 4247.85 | -4.1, 11.8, 17.4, 17.5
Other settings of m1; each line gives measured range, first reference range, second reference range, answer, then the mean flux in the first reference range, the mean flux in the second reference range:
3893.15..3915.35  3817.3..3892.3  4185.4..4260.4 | -3.3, 10.8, 17.6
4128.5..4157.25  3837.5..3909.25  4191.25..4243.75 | -1.5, 11.7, 17.4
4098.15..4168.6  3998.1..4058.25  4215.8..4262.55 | 3.3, 16.9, 17.6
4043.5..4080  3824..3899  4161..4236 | -4.4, 10.9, 17.1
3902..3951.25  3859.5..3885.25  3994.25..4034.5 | 4.8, 11.9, 16.8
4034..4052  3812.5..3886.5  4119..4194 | -2.1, 11.2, 17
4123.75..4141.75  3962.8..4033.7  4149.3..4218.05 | -1.1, 14.6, 17.1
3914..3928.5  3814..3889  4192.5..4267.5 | -1.1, 11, 17.7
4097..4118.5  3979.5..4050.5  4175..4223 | 2.9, 16.5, 17.5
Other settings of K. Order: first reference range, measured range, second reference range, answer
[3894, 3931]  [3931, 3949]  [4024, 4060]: 3.9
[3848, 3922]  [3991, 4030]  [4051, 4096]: -3.4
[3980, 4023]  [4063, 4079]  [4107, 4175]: 0.1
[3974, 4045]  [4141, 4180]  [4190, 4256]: 1.0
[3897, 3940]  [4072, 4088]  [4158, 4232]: -2.8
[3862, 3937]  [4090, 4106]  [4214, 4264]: 1.1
